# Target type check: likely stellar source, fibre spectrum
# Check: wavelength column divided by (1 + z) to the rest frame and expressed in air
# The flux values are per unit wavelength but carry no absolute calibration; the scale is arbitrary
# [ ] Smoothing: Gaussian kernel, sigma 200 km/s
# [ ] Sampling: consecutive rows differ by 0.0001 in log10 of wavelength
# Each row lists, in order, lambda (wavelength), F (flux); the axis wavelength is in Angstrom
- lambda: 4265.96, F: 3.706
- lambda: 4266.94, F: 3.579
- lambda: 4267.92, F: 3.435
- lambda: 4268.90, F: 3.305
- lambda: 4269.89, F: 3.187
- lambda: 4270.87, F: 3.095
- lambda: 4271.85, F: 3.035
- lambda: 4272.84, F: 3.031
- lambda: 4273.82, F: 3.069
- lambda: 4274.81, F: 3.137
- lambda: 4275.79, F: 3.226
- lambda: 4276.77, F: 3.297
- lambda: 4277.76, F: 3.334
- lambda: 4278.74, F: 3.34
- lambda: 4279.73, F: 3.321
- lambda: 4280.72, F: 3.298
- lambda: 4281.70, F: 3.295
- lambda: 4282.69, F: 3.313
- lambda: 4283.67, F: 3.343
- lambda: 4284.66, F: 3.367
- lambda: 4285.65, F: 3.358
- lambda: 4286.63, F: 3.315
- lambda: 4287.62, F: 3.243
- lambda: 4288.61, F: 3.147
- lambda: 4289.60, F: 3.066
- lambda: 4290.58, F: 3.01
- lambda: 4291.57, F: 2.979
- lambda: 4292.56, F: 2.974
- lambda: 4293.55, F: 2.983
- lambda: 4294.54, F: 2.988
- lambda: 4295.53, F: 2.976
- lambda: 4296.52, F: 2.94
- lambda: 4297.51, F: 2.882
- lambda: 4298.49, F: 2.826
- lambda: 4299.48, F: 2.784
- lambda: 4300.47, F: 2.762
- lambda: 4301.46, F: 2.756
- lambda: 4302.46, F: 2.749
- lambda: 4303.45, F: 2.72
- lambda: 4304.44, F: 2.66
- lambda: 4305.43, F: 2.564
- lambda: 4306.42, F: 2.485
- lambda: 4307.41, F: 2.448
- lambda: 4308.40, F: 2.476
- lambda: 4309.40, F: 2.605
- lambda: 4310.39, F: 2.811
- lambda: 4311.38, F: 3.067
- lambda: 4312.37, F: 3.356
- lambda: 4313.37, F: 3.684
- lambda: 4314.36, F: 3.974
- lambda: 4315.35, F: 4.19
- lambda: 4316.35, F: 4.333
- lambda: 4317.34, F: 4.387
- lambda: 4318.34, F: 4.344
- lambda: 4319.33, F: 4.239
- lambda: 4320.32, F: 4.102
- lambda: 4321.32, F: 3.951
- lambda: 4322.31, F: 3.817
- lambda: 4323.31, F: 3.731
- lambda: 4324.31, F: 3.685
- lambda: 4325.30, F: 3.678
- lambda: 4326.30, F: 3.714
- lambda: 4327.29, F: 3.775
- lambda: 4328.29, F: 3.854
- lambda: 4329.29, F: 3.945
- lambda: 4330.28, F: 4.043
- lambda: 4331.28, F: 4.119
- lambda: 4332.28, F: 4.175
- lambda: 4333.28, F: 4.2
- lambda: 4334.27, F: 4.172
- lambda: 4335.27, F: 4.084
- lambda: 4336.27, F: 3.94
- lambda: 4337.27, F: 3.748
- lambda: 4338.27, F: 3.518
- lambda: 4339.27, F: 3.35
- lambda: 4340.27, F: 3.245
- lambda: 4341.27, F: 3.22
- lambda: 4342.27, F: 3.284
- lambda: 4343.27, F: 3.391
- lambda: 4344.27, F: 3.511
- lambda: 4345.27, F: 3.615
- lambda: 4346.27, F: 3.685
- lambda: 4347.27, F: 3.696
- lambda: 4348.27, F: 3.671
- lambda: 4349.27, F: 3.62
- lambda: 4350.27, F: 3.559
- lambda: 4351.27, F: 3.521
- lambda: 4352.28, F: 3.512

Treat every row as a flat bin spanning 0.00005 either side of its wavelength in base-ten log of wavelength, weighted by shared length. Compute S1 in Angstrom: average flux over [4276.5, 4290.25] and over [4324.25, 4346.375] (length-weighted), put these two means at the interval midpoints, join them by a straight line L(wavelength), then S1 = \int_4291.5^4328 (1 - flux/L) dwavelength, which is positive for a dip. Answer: 2.4 Angstrom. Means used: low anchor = 3.28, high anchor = 3.74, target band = 3.29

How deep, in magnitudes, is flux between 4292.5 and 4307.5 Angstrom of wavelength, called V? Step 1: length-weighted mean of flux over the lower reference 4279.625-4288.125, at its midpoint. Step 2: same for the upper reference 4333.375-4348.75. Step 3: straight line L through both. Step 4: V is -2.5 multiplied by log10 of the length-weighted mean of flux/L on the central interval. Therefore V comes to 0.22 mag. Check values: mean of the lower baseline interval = 3.32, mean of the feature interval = 2.78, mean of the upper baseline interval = 3.62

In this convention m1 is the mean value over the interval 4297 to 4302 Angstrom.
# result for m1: 2.8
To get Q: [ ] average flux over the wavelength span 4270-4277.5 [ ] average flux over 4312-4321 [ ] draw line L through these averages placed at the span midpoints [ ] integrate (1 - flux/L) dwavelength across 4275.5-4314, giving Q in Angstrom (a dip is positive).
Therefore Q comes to 5.89 Angstrom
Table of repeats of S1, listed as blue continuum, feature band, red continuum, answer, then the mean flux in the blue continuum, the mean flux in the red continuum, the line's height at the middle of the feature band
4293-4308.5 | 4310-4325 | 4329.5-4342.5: -2.8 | 2.76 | 3.79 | 3.25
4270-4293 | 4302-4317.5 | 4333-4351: 1.3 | 3.2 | 3.63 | 3.4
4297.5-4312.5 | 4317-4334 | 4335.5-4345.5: -4.4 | 2.73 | 3.49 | 3.17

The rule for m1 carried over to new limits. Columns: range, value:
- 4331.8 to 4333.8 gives 4.2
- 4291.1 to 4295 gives 2.98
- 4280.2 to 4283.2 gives 3.31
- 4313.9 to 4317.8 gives 4.22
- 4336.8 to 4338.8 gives 3.62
